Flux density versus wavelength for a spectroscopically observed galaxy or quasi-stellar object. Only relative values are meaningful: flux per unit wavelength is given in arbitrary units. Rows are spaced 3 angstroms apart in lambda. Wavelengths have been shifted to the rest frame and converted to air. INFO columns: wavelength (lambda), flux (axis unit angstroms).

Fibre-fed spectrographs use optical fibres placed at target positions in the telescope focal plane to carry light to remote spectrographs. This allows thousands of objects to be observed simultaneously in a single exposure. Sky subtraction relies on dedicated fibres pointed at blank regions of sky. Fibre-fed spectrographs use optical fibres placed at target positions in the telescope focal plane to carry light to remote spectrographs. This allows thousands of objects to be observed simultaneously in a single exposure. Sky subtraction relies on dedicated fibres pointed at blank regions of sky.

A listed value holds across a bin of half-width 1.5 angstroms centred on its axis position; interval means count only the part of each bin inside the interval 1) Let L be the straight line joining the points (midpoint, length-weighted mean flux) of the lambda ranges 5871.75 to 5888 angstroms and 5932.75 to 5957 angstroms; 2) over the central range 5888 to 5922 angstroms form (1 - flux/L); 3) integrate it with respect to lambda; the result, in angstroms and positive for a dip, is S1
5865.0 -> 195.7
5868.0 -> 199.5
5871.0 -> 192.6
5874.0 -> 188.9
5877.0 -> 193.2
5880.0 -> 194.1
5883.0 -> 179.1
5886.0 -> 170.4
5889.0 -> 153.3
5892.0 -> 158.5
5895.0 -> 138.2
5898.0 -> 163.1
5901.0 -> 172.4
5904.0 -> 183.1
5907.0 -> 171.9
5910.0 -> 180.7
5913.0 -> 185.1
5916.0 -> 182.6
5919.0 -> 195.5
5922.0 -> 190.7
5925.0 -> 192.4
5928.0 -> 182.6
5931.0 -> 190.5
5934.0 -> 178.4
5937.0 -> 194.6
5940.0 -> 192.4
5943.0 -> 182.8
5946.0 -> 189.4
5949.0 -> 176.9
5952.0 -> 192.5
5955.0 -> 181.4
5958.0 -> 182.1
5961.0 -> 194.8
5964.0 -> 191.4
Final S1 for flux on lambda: 2.3 angstroms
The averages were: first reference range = 185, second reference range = 186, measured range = 172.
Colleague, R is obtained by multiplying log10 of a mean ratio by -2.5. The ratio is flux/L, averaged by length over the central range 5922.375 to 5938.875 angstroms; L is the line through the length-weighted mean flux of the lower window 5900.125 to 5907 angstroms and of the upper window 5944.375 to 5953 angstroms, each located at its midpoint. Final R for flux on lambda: -0.034 mag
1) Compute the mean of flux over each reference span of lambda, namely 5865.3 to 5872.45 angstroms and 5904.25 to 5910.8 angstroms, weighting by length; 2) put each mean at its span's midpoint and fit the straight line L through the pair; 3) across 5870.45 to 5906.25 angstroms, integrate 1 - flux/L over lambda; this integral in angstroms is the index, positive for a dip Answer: 2.5 angstroms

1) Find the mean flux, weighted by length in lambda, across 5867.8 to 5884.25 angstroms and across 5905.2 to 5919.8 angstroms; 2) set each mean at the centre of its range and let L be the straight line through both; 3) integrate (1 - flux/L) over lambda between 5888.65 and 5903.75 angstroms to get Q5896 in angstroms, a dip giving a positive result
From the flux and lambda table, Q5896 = 2.2 angstroms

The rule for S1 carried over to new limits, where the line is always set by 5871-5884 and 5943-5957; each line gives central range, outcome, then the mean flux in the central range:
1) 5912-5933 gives -0.2 angstroms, 188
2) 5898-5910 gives 0.8 angstroms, 175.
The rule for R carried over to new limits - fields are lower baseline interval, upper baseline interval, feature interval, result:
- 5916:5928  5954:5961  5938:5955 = -0.001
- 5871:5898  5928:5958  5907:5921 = -0.031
